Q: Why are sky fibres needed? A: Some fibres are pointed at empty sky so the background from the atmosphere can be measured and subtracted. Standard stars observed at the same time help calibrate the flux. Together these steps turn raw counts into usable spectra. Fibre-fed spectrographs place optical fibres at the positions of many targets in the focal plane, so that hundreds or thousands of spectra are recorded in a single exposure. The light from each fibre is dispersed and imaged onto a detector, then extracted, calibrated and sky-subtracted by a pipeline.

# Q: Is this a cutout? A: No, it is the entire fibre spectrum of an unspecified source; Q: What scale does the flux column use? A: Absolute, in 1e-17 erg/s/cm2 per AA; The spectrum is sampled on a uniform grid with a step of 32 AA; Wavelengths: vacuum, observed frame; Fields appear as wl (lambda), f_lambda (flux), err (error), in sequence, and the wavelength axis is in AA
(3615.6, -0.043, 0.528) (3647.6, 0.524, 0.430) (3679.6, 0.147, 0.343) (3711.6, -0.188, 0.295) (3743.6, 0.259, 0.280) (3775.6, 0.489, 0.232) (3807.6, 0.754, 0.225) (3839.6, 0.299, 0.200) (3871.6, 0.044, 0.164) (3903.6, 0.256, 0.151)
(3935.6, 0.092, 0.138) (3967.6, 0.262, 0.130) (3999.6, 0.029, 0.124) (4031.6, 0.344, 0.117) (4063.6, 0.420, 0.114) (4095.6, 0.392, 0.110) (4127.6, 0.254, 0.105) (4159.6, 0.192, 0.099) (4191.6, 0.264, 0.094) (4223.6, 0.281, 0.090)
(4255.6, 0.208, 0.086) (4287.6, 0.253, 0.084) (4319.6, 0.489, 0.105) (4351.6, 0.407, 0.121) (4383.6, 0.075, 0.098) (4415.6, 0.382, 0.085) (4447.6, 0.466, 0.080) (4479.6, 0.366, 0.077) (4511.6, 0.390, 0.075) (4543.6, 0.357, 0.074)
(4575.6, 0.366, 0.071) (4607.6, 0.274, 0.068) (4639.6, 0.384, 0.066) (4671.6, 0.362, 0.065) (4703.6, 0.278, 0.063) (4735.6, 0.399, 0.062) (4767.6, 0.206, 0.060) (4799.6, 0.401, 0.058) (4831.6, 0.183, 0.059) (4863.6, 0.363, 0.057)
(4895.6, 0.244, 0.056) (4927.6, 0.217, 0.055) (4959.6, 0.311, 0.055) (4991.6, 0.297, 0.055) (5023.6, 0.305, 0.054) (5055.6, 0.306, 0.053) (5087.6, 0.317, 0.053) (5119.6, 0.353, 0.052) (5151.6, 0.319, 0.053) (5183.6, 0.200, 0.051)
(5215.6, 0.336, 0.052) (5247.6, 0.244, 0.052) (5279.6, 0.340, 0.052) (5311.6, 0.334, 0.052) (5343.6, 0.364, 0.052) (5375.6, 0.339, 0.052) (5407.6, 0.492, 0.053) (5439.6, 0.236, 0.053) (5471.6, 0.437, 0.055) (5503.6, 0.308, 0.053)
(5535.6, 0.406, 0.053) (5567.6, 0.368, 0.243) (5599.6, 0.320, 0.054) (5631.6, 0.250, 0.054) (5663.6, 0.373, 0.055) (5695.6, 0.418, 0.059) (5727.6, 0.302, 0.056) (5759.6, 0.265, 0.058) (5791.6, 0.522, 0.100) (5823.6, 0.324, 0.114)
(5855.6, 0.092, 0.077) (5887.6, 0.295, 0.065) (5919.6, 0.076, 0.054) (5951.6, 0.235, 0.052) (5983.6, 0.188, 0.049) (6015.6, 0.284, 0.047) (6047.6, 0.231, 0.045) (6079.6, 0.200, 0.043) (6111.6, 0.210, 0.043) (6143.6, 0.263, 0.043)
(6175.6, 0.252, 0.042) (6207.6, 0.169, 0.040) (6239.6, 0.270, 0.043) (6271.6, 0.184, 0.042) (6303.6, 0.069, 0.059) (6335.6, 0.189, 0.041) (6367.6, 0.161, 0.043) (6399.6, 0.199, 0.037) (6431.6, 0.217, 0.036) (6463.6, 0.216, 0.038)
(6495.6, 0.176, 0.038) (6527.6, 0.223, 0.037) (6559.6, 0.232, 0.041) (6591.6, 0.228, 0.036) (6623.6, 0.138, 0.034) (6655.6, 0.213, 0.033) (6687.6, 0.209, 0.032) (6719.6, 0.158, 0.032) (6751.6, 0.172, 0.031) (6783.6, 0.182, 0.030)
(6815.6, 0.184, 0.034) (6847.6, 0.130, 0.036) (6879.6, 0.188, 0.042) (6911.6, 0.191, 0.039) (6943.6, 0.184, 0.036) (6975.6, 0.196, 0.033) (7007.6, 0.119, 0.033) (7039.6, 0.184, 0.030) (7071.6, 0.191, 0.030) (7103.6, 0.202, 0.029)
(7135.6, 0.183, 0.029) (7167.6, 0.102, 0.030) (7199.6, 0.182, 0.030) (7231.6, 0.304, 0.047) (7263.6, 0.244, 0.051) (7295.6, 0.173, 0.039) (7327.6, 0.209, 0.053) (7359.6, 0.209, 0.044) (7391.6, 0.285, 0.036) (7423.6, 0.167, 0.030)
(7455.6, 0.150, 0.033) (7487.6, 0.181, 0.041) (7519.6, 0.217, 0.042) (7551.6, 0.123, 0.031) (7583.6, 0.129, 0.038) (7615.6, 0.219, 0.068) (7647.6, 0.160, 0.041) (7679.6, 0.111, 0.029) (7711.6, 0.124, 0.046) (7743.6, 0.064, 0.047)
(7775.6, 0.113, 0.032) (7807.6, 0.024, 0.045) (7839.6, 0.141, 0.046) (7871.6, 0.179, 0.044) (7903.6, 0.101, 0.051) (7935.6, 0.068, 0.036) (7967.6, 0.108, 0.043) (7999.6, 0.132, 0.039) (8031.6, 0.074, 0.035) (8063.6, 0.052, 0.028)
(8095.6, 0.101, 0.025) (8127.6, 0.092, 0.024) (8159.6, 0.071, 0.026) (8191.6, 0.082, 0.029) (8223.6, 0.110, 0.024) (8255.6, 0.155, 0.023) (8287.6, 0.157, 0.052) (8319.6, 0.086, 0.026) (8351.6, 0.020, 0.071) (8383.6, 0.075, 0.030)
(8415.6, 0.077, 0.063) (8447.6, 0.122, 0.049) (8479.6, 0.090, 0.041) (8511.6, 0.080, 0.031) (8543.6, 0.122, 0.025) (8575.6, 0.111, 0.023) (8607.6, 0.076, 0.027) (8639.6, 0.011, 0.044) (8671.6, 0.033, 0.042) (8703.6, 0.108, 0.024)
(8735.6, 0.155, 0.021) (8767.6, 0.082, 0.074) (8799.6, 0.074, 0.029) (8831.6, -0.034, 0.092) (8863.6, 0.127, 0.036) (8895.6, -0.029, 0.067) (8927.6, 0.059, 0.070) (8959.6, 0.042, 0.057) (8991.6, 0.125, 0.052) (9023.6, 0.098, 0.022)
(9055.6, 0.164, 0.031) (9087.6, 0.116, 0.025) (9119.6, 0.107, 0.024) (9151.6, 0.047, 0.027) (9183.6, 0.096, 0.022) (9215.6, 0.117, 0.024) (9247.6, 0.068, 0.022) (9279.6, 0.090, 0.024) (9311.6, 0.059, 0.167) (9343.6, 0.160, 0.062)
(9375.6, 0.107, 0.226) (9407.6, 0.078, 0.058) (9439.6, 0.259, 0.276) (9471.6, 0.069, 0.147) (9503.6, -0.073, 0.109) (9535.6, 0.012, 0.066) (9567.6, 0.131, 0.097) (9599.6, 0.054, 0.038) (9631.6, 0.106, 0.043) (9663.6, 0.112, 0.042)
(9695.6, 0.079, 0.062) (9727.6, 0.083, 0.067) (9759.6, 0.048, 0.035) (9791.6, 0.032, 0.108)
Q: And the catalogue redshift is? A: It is 0.104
